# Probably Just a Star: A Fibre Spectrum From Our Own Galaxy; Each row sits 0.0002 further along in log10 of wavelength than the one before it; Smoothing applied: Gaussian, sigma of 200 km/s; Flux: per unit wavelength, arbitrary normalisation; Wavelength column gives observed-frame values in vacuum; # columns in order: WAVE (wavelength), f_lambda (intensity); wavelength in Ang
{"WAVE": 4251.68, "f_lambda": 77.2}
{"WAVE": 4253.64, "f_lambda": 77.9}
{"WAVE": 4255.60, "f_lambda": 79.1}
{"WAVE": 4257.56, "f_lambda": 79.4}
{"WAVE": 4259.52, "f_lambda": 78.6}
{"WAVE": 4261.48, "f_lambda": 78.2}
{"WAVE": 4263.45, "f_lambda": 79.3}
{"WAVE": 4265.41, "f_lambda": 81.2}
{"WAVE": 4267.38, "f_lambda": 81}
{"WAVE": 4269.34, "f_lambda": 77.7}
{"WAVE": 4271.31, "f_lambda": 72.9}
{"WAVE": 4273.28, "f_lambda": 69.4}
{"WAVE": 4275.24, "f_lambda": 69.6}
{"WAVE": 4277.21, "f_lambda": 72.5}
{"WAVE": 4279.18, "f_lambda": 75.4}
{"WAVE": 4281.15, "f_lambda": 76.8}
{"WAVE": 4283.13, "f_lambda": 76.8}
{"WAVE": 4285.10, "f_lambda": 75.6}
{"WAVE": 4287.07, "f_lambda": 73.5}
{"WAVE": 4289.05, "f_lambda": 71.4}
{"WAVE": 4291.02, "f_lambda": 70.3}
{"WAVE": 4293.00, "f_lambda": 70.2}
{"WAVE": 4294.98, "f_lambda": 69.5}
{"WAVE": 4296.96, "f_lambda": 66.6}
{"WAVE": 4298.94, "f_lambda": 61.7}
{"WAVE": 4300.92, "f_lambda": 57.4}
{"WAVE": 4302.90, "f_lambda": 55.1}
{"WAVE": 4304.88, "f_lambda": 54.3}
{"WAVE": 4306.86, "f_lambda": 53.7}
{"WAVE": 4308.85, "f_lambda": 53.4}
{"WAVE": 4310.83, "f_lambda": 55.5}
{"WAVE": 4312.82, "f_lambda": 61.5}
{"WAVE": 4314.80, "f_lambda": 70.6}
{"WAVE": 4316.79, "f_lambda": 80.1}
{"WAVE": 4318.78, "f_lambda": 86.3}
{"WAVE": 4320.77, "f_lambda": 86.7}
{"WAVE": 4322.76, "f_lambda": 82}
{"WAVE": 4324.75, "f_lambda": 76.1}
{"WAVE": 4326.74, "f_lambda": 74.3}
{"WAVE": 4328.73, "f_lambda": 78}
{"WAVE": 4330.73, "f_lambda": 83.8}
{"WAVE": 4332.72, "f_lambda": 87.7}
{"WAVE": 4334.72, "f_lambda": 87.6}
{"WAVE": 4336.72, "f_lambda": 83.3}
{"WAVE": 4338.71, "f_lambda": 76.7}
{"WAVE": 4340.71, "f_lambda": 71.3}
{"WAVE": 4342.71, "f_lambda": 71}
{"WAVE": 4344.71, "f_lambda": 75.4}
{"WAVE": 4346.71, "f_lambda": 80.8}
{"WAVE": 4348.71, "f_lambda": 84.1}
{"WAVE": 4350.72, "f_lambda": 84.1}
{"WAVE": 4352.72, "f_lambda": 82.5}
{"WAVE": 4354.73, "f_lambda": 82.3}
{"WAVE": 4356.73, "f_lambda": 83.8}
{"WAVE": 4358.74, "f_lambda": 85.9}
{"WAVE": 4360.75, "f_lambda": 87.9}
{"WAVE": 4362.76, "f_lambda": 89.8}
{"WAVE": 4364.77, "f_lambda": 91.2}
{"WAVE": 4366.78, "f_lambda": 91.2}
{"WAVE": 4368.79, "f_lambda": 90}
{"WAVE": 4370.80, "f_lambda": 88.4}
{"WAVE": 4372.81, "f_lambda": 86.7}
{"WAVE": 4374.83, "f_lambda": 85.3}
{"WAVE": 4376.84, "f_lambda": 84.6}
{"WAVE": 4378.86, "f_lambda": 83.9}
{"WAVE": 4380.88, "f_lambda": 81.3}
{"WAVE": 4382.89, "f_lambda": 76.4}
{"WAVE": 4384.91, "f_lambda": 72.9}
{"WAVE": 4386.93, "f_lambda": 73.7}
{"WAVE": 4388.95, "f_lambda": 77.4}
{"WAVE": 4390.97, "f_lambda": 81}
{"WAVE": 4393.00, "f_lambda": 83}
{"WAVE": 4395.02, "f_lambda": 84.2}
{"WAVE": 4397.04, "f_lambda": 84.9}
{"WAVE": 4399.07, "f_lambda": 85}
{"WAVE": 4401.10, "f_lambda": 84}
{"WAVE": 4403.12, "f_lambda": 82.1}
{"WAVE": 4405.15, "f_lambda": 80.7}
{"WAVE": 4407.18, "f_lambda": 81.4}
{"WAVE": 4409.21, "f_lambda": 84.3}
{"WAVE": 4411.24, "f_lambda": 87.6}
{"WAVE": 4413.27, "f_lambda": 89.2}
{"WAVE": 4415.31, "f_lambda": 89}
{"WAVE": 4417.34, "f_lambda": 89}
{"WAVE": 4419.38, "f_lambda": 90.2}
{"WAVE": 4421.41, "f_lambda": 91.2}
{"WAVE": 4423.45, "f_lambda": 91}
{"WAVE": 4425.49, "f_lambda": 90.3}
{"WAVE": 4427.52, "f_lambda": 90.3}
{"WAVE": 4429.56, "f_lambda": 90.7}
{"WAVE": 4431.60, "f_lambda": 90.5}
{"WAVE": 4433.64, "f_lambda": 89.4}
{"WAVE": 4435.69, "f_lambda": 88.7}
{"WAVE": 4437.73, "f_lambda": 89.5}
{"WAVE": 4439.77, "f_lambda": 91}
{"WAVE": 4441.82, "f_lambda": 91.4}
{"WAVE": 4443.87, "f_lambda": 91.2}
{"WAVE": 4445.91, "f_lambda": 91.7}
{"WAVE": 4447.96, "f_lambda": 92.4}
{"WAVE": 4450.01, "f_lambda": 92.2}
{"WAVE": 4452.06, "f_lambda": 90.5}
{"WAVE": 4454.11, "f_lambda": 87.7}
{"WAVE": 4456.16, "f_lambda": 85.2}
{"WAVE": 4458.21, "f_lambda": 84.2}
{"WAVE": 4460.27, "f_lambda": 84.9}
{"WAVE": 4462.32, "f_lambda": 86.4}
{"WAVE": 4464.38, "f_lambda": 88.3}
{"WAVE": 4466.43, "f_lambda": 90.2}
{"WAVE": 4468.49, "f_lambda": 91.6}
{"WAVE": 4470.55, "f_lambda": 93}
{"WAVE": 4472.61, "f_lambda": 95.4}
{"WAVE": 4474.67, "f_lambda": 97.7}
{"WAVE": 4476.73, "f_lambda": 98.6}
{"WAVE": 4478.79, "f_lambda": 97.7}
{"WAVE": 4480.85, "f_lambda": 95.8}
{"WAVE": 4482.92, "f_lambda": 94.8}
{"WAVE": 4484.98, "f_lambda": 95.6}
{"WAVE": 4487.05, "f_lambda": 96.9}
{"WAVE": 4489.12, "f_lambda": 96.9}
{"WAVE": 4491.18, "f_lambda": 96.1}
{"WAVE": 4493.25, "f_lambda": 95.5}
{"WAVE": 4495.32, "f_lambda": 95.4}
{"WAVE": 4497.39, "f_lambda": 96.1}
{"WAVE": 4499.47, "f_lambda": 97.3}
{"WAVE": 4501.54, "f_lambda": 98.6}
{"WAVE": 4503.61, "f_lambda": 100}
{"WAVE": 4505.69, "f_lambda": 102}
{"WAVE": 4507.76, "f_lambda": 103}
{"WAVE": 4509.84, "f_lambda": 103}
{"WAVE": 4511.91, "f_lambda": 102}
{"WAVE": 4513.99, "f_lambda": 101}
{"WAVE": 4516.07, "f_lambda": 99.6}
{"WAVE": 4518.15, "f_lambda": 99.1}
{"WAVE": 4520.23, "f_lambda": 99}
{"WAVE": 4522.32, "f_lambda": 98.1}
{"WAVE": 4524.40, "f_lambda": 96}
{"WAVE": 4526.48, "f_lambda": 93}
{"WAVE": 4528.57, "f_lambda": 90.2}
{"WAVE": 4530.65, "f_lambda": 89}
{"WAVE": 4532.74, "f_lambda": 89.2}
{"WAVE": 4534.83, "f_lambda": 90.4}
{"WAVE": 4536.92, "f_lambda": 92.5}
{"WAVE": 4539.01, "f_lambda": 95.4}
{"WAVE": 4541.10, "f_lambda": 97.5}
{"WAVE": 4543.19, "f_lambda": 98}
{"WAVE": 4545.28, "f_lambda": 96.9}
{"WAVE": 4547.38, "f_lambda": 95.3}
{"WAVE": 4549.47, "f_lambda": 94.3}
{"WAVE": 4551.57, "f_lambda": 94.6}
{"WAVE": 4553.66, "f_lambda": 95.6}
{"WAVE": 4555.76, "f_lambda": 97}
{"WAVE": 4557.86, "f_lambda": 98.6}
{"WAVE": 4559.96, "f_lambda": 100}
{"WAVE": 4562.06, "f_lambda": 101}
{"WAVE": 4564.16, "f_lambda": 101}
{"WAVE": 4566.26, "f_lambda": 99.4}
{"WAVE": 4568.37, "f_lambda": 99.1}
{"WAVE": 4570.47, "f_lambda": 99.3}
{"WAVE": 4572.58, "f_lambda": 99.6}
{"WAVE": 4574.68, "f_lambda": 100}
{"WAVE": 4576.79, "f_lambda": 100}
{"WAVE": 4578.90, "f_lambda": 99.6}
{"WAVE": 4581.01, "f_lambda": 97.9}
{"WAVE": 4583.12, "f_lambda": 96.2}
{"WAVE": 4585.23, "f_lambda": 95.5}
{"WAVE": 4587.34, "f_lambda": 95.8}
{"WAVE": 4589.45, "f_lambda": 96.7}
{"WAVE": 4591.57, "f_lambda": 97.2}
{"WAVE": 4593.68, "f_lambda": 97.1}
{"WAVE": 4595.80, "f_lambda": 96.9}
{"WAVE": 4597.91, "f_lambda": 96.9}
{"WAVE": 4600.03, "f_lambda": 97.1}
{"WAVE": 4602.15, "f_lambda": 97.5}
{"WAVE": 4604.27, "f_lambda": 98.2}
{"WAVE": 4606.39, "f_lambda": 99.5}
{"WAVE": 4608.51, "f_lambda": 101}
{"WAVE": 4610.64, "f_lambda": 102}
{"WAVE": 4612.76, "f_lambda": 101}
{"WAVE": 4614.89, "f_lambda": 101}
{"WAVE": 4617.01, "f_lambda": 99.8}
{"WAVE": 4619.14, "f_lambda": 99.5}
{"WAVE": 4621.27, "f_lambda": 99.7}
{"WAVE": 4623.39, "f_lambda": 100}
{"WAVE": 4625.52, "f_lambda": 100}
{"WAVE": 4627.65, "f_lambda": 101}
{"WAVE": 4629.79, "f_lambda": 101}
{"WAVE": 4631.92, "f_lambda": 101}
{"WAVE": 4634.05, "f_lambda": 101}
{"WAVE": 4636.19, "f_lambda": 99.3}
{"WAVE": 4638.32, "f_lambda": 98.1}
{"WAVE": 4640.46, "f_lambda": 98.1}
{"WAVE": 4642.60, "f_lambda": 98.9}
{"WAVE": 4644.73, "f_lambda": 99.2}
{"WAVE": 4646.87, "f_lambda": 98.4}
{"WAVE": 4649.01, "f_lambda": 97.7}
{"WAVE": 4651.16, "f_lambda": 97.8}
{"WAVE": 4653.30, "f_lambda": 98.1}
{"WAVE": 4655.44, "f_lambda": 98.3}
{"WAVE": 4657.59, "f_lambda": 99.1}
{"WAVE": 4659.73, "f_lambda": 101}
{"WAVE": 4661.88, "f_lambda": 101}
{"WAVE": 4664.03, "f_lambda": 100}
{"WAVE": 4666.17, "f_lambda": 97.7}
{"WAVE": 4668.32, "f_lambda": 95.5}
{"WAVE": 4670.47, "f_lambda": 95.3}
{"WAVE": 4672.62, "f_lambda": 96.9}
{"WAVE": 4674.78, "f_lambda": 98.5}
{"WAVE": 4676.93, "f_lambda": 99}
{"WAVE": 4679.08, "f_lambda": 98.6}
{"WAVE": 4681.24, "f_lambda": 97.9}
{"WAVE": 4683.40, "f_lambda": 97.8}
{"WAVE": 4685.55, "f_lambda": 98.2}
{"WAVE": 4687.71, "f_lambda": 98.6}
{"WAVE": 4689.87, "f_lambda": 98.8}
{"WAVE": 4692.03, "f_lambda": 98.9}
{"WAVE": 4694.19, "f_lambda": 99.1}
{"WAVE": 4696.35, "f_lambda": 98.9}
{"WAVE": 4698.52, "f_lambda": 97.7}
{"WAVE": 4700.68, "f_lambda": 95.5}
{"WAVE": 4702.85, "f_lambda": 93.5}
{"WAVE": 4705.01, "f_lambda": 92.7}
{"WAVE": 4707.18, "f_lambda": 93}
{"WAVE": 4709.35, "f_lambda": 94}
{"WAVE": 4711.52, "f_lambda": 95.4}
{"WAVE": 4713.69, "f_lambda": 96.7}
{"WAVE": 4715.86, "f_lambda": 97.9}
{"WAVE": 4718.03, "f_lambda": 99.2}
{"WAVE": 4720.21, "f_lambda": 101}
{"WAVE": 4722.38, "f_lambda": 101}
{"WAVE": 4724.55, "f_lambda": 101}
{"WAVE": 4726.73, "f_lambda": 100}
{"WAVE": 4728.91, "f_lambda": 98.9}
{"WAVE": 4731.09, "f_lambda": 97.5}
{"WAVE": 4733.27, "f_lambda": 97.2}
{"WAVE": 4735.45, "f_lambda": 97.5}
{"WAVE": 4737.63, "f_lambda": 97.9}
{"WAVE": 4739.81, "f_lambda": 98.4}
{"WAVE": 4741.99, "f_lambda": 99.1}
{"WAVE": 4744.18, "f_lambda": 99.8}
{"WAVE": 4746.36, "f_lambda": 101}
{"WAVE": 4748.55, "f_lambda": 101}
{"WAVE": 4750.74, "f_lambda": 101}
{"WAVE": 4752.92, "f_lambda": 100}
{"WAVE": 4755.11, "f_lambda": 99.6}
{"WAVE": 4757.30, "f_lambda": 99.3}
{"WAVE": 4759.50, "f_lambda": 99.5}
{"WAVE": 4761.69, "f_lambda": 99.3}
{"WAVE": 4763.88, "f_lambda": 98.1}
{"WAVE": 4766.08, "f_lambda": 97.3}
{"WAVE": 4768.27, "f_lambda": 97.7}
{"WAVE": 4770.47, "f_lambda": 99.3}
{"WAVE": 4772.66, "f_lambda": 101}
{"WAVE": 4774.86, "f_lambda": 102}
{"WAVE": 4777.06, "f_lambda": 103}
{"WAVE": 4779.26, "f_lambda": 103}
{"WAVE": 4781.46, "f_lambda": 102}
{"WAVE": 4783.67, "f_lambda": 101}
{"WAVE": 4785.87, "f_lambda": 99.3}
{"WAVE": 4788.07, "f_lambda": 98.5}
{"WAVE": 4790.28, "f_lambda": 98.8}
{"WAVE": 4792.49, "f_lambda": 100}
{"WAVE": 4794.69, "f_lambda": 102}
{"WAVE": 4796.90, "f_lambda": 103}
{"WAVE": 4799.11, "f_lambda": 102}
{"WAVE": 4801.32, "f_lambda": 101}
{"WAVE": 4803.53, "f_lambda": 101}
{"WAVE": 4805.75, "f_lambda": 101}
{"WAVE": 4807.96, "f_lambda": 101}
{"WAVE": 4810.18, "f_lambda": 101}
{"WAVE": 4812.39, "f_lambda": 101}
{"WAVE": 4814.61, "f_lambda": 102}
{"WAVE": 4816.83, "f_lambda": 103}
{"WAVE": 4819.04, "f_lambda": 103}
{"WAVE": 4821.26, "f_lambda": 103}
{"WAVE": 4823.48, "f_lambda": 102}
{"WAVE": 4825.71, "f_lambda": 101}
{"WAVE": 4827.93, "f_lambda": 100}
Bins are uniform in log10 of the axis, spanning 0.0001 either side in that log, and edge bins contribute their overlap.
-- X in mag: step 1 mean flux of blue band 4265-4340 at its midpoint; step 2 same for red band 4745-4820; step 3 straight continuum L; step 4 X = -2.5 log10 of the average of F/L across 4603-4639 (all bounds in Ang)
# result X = -0.102 mag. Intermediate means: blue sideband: 72.5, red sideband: 101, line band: 100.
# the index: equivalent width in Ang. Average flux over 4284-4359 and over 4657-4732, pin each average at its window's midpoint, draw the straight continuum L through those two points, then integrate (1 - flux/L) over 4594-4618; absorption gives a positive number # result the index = -1.8 Ang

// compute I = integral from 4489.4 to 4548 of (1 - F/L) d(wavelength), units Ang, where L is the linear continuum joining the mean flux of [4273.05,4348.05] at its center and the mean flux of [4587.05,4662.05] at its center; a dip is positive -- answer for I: -4.4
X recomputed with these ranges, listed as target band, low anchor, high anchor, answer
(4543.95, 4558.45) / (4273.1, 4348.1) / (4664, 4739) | -0.10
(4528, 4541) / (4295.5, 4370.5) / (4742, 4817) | -0.05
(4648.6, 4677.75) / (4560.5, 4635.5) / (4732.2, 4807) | 0.01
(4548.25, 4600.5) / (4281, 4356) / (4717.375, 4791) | -0.11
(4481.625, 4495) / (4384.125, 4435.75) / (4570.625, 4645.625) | -0.06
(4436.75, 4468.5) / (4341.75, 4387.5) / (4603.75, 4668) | -0.01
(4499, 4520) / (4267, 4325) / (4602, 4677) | -0.14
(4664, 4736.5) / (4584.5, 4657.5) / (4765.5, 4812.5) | 0.02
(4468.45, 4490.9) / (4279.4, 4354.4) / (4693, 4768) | -0.16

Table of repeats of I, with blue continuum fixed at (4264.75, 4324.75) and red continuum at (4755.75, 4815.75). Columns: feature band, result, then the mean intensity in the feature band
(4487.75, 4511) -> -4.4 Ang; 98.6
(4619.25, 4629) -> -1.0 Ang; 100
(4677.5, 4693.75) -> -0.7 Ang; 98.5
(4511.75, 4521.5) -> -1.9 Ang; 99.8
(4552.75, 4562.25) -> -1.3 Ang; 98.2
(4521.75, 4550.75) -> -3.0 Ang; 93.9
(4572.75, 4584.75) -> -1.5 Ang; 98.7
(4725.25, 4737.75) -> -0.1 Ang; 98.2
